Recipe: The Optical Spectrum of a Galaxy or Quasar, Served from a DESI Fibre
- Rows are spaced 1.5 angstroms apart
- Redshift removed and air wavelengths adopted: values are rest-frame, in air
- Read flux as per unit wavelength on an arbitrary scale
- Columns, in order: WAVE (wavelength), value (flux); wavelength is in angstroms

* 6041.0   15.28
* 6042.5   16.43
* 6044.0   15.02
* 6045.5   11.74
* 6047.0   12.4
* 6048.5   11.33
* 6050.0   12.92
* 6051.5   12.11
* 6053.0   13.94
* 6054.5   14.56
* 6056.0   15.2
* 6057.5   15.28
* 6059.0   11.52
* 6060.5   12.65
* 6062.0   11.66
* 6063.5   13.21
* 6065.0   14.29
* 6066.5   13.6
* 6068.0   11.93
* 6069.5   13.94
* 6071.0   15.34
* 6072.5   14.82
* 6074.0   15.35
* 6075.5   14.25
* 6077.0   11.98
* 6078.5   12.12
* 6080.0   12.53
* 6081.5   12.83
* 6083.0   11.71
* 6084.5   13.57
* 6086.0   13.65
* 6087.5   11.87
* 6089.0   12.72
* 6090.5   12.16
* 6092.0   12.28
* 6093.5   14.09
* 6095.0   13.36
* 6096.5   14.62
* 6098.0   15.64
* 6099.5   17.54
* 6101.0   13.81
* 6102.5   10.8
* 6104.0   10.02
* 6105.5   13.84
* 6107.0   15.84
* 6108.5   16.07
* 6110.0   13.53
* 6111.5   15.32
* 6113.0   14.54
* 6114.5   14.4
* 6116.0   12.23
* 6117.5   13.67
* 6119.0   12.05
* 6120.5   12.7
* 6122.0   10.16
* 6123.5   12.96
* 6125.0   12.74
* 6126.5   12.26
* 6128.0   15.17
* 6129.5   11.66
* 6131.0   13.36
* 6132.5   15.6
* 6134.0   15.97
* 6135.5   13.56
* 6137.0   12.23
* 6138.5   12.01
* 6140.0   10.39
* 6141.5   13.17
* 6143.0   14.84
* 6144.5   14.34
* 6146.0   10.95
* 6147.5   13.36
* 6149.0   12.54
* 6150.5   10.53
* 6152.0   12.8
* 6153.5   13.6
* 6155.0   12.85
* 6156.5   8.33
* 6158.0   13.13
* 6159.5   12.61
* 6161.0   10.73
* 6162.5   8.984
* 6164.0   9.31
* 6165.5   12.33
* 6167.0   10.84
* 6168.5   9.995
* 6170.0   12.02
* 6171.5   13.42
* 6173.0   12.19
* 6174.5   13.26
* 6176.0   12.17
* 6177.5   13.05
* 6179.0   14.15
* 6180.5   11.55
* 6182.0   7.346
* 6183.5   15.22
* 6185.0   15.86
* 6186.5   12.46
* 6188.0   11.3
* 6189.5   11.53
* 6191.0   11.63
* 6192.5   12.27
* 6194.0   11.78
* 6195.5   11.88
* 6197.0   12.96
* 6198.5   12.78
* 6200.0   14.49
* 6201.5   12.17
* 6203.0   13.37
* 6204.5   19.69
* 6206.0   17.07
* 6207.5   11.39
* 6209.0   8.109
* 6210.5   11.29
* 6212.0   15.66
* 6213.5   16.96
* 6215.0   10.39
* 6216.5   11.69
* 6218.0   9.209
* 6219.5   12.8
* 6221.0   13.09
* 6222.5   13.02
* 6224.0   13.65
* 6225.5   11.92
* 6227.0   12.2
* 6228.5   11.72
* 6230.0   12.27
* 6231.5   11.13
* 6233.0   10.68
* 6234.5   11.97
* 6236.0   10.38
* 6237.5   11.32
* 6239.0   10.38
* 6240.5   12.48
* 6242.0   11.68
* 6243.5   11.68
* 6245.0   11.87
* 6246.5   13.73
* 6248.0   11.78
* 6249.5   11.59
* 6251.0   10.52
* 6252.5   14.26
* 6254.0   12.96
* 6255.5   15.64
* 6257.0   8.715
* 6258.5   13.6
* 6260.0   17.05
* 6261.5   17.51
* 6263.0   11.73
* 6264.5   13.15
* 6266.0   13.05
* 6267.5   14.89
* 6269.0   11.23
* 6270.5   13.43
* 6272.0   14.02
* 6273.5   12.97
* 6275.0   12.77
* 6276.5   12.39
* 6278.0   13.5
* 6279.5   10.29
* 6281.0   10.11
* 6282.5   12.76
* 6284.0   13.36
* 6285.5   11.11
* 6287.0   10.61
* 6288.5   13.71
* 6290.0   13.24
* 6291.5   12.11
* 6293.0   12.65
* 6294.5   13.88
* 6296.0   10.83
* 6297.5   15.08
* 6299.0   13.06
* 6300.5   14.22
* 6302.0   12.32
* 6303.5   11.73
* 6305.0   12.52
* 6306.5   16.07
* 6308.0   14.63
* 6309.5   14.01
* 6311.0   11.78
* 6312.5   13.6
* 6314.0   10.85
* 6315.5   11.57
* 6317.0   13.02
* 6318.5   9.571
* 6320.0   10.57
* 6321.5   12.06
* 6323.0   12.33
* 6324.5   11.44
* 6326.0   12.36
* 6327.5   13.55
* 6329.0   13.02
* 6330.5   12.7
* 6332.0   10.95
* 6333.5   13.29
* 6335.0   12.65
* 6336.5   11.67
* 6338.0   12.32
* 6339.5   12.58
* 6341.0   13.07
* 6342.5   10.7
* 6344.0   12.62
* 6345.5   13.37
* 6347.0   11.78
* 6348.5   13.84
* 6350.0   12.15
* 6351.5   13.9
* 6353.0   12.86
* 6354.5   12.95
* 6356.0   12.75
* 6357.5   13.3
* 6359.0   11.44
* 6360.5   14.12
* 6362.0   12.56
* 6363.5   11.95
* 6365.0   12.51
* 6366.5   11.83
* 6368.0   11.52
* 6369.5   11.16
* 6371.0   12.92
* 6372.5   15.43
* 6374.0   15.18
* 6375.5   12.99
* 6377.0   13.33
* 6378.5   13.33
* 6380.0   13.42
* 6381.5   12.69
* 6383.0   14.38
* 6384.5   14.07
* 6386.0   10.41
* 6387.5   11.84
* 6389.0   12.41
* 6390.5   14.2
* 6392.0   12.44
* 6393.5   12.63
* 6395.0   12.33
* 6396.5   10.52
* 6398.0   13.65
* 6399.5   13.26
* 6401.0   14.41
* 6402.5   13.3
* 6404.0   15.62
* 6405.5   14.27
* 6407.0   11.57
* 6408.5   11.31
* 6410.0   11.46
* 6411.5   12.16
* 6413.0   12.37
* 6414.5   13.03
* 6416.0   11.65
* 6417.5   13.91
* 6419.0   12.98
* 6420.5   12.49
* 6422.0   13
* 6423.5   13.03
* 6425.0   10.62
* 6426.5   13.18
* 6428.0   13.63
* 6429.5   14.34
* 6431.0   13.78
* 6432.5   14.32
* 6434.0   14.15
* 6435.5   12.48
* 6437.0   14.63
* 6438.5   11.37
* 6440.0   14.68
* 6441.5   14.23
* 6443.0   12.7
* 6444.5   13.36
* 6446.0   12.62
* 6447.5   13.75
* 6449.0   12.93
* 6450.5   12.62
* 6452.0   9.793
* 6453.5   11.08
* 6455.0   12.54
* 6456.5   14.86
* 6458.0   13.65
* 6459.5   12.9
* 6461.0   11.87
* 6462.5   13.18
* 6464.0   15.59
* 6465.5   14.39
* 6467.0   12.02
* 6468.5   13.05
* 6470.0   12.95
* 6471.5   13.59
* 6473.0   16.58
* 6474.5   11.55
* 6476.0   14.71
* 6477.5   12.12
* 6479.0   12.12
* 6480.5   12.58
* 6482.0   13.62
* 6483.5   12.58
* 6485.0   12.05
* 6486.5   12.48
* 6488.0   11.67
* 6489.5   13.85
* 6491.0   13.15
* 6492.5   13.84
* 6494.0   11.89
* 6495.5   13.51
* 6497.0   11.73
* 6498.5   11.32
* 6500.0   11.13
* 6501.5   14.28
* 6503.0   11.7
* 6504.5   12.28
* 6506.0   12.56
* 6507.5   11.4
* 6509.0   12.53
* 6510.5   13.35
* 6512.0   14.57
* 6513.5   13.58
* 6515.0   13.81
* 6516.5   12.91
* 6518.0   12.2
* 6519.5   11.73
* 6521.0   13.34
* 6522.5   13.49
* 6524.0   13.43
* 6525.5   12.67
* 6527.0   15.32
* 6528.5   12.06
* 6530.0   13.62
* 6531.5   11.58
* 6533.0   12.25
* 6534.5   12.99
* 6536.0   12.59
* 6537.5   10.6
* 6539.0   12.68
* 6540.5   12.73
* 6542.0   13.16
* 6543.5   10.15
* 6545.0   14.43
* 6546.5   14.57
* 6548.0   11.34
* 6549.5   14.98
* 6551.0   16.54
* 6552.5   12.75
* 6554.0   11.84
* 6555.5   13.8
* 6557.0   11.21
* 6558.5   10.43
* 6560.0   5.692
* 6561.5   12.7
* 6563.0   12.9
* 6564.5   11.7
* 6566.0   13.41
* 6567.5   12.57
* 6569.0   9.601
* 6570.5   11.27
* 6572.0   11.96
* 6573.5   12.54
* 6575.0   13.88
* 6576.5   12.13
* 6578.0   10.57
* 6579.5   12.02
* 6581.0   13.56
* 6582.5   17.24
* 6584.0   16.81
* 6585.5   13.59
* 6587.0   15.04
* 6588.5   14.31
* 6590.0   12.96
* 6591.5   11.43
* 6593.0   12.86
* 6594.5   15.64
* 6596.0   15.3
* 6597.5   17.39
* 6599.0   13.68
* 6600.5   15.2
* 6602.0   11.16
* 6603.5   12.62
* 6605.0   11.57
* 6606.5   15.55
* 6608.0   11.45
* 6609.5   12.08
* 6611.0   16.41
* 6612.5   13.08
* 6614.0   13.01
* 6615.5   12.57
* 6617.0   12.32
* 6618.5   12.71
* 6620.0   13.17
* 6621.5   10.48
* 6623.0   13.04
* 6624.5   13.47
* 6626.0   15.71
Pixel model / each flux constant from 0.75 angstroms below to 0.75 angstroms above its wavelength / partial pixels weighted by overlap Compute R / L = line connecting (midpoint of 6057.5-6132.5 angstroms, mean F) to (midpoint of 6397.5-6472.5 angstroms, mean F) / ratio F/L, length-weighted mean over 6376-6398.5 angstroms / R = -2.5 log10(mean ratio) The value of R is 0.030 mag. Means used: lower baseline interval 13.4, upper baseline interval 13.1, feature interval 12.8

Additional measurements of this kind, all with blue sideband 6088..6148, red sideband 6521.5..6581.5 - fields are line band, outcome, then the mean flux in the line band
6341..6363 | 0.01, 12.7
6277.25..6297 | 0.07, 12.2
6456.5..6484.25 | -0.06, 13.3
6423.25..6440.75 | -0.05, 13.4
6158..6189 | 0.11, 12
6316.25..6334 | 0.08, 12.1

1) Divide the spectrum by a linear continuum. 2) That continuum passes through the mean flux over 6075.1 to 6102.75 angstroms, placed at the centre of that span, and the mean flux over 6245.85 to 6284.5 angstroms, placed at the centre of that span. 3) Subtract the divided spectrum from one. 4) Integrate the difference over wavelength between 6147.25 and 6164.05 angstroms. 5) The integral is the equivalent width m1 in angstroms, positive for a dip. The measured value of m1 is 2.0 angstroms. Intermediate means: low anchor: 13.3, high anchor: 13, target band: 11.6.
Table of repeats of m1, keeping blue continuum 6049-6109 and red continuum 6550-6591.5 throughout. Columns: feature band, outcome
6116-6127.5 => 0.8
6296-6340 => 1.7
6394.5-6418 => 0.3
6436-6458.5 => -0.1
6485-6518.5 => 0.3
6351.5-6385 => -0.1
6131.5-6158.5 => 1.2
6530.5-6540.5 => 0.4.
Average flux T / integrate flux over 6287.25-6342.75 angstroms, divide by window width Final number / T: 12.6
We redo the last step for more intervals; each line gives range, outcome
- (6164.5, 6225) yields 12.6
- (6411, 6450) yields 13.1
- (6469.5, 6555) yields 12.9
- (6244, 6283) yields 12.9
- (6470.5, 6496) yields 13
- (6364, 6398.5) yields 12.8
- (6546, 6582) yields 12.3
